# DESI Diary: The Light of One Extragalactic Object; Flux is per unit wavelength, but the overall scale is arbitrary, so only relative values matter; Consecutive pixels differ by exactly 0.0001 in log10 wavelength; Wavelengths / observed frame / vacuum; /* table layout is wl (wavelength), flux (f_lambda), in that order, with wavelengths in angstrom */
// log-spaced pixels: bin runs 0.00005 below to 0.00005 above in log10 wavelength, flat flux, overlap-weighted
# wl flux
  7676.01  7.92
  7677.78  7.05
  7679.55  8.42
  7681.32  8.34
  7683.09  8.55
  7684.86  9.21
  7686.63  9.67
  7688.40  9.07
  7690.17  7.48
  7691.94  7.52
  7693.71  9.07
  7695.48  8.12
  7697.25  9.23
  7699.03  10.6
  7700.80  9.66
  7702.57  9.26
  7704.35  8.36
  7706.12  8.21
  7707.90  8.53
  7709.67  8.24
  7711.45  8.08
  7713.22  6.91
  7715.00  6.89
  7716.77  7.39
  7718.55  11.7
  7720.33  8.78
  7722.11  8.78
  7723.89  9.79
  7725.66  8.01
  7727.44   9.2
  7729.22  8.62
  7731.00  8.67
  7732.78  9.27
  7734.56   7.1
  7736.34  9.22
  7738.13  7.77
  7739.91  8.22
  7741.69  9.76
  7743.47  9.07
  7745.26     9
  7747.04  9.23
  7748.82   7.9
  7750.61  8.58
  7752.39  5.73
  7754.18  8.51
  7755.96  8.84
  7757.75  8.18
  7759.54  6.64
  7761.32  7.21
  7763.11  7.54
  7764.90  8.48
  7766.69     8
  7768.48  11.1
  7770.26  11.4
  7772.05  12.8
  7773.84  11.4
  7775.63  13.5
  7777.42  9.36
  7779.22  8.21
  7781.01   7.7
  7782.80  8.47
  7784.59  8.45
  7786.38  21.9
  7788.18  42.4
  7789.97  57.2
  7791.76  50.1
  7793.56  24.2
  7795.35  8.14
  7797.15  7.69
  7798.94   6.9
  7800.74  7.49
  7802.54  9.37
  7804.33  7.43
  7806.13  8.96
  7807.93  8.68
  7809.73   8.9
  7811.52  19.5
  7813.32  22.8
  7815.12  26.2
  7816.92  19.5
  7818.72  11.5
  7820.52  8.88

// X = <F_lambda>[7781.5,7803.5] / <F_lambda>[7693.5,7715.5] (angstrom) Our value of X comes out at 2.42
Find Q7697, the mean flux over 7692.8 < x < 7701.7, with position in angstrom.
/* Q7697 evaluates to 9.34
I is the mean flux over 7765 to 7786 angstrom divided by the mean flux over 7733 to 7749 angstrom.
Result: 1.19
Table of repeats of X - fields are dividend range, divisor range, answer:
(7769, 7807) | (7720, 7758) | 1.90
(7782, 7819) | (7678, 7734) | 2.13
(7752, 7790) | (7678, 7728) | 1.44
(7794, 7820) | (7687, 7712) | 1.44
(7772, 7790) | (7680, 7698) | 1.94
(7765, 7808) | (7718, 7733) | 1.69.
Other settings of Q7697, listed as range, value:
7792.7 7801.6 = 10.8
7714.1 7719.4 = 8.64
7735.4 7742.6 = 8.73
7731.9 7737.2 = 8.53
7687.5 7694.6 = 8.29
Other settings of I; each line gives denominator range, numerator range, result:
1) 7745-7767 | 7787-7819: 2.44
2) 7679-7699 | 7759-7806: 1.69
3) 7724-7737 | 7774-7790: 2.00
